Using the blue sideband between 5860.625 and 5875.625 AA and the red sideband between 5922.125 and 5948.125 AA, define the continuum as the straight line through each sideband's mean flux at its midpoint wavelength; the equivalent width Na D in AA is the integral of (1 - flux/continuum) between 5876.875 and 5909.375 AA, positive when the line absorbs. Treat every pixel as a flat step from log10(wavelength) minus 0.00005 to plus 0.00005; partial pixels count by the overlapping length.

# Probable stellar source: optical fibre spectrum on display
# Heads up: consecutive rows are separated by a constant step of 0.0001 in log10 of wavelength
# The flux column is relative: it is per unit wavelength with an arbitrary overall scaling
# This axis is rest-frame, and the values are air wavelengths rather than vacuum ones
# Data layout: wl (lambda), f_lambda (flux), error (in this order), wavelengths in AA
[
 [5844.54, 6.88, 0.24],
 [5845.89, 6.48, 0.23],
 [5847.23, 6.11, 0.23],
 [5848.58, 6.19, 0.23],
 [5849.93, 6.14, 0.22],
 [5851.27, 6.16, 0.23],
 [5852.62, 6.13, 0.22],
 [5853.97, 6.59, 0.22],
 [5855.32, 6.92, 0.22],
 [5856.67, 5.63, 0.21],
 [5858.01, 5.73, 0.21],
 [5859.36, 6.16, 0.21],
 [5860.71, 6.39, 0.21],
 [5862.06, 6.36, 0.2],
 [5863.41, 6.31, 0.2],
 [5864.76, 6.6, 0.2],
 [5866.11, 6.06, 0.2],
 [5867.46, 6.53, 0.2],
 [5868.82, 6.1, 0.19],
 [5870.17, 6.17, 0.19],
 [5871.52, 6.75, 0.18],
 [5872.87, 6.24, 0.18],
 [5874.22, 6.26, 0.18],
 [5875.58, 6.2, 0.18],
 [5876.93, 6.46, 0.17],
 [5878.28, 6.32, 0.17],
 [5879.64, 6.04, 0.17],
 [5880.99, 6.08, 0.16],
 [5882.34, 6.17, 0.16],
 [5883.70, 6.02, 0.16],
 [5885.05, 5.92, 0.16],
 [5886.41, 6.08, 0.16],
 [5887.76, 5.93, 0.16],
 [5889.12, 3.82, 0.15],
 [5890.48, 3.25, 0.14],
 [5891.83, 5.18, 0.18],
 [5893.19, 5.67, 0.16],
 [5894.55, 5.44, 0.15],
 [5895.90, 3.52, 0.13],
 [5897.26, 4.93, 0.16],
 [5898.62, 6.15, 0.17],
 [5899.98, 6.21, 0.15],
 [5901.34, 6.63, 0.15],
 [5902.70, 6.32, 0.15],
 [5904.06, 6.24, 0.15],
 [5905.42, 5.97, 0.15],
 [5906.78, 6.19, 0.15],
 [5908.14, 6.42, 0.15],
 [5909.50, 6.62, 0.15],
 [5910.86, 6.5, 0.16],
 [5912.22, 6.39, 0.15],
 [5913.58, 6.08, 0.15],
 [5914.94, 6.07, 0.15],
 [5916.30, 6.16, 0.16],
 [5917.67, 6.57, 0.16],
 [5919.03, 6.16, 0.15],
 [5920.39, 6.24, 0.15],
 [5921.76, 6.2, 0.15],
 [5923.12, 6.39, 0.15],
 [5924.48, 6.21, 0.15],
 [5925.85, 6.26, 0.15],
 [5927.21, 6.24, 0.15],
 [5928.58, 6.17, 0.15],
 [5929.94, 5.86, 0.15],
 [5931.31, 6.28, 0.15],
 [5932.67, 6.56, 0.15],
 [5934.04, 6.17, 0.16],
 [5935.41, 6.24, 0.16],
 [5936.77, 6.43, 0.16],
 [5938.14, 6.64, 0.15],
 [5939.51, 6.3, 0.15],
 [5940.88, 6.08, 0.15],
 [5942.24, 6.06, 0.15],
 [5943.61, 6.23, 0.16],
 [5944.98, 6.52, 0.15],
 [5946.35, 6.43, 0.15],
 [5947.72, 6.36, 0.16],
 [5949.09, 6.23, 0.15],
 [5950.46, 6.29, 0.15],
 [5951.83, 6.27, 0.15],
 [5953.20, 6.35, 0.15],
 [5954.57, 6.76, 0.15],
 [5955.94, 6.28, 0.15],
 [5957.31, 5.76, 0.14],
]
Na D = 3.1 AA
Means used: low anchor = 6.33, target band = 5.71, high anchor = 6.28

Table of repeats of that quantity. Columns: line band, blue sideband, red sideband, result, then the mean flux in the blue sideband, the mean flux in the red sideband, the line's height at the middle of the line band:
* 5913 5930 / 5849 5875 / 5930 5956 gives 0.3 AA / 6.27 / 6.33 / 6.32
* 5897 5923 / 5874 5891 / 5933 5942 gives -0.9 AA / 5.74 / 6.31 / 6.02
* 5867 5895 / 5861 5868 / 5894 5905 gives 1.0 AA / 6.37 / 5.69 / 6.05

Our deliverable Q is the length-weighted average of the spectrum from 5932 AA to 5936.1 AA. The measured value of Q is 6.32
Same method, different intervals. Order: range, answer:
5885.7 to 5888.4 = 6.01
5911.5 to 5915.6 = 6.19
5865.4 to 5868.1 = 6.3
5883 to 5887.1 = 6.01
